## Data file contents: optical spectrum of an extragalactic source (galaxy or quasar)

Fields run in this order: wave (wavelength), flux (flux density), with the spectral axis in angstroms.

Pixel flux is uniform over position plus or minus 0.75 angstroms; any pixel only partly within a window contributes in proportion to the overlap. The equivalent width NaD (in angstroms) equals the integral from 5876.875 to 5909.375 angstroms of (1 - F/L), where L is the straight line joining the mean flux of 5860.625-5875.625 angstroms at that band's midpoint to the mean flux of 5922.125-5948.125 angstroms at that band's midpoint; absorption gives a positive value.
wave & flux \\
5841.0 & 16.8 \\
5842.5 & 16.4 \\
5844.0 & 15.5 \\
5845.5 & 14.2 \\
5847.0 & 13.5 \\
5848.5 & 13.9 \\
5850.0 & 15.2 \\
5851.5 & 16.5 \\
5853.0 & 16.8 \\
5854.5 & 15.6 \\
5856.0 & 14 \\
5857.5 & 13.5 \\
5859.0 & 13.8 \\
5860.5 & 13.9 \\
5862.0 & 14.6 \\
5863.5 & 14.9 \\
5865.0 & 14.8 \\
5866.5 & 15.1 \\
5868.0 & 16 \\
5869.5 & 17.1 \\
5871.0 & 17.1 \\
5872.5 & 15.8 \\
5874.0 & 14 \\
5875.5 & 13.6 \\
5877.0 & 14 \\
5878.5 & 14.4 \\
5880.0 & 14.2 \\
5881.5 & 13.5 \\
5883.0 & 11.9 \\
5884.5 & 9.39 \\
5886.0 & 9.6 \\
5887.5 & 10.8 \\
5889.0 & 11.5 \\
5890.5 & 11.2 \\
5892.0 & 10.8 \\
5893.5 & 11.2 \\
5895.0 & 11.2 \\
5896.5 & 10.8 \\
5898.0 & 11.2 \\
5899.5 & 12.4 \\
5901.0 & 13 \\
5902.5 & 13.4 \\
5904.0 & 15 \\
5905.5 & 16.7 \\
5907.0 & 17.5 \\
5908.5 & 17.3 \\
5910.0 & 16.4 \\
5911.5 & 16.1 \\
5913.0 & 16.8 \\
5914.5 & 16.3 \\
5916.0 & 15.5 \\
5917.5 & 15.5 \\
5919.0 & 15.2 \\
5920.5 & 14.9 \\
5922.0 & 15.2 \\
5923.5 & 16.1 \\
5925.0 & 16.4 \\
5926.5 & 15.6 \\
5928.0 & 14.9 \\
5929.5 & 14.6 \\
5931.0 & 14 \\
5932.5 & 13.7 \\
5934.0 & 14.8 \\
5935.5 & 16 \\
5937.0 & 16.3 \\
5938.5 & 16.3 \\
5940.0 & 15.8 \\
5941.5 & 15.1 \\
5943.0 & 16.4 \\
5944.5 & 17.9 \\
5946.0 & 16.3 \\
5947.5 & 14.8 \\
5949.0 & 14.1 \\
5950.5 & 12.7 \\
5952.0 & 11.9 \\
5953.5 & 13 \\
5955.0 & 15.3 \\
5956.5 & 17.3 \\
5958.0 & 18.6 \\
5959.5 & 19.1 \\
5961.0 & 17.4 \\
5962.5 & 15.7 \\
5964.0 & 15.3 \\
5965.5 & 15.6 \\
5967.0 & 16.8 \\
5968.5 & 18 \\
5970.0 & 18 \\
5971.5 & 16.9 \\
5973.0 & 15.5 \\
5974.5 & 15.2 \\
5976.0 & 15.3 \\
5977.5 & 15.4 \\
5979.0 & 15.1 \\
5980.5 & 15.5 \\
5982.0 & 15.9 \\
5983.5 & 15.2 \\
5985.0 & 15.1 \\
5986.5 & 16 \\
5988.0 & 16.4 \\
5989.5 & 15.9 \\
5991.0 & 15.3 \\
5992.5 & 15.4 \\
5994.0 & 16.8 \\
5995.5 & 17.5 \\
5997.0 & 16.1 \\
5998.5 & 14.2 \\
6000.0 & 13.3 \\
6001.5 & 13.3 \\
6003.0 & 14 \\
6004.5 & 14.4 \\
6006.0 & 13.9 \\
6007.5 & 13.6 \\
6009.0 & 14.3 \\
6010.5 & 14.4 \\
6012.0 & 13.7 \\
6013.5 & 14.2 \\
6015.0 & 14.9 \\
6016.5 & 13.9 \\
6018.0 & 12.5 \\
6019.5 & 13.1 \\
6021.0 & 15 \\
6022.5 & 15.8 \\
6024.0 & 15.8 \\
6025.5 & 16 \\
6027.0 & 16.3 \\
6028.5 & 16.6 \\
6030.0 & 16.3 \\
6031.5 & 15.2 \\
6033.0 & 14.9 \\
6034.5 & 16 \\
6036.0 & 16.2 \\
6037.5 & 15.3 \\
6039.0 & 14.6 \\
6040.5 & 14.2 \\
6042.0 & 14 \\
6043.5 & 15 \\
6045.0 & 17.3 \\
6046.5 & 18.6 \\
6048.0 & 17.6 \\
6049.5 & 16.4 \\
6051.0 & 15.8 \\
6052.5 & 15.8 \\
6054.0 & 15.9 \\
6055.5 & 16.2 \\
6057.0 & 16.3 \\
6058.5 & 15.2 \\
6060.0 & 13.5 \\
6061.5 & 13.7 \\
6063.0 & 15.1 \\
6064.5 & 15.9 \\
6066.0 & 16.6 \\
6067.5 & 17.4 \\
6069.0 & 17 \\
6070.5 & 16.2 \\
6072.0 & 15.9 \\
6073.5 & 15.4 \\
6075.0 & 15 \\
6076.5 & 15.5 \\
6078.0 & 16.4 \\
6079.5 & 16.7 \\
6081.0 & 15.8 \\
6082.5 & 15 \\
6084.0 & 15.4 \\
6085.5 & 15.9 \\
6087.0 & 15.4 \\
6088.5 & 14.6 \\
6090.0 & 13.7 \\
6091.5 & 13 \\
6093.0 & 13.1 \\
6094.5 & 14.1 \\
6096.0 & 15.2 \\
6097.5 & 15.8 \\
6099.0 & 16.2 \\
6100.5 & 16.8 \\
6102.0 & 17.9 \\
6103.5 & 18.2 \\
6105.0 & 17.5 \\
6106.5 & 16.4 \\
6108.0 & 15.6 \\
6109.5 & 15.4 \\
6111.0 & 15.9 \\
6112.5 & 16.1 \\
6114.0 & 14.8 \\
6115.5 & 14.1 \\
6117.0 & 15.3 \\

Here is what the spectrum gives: 5.6 angstroms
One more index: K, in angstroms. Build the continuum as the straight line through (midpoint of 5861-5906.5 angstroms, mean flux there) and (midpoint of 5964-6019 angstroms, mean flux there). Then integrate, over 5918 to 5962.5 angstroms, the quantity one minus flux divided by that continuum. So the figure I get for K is -3.7 angstroms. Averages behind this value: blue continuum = 13.3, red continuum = 15.2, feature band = 15.5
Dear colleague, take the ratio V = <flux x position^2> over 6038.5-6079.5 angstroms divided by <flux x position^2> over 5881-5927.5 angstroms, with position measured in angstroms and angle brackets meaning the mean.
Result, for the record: 1.2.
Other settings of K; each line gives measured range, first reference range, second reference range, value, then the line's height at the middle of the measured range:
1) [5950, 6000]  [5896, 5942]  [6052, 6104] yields -1.8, 15.3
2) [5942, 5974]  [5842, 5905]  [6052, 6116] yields -3.4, 14.5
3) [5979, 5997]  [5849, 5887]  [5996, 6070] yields -1.1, 15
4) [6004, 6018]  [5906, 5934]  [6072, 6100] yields 1.2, 15.4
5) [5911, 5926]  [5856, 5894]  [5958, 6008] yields -1.5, 14.4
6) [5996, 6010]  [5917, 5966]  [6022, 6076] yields 1.3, 15.7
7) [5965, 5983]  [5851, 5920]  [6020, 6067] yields -1.3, 15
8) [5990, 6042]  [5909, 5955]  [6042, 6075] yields 2.8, 15.7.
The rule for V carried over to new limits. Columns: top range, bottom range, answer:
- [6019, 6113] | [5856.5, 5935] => 1.17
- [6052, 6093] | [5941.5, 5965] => 1.02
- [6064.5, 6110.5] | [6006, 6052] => 1.06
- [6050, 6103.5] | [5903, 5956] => 1.06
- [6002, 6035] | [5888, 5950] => 1.04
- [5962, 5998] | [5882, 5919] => 1.22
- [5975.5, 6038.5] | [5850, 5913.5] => 1.13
